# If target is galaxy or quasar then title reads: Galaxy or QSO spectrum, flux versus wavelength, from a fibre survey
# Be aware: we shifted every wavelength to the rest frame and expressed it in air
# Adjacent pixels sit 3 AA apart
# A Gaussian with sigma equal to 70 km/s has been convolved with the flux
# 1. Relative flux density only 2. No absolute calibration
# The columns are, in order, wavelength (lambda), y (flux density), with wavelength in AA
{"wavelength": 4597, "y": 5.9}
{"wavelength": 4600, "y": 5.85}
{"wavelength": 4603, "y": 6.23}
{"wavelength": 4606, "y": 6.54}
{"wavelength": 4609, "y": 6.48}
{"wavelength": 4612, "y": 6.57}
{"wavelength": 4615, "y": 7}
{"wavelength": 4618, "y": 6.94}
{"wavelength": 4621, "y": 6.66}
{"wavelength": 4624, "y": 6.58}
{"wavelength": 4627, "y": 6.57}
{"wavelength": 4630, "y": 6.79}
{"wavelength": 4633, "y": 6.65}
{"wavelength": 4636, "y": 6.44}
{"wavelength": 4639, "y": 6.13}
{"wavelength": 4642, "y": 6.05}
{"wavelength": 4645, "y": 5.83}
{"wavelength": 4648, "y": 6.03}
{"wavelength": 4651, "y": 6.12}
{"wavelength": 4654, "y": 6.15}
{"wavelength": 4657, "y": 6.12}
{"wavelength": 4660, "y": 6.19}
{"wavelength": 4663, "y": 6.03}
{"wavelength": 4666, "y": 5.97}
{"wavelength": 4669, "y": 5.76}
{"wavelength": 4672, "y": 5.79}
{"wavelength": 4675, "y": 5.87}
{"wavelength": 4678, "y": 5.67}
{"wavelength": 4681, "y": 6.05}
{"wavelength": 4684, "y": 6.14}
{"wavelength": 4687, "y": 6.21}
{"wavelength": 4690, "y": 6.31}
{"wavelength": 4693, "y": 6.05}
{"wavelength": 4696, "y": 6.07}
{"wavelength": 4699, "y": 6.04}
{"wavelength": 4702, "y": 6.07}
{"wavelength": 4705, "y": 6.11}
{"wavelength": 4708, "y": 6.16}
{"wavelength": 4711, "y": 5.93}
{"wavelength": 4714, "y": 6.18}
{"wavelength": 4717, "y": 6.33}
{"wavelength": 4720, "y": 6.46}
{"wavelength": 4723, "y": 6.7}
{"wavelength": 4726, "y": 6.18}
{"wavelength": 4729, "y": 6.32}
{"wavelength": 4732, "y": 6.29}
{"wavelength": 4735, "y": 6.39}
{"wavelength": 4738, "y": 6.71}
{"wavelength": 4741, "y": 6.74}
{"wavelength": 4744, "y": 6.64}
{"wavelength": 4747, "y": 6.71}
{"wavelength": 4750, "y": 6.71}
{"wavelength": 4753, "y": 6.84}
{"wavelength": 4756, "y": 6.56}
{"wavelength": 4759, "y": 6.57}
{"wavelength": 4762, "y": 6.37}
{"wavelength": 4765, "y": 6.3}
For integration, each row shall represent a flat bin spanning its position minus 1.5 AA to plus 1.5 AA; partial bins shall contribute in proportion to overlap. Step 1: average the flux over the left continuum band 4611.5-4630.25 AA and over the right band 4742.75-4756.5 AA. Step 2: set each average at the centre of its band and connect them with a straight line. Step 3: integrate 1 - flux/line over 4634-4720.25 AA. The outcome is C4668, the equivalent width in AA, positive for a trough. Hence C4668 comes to 8.3 AA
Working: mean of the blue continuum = 6.73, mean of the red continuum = 6.7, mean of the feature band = 6.08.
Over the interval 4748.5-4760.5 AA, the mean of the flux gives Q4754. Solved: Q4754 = 6.67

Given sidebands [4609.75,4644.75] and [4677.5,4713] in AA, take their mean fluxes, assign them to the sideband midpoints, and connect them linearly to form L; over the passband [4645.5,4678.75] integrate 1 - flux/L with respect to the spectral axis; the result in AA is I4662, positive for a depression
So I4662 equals 1.8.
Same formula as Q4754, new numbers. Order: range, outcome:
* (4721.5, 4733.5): 6.37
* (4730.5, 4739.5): 6.46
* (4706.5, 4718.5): 6.15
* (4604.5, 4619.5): 6.71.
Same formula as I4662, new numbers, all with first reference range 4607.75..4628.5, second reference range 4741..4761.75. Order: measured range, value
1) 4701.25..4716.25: 1.3 AA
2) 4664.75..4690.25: 2.7 AA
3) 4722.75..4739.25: 0.6 AA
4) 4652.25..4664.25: 1.0 AA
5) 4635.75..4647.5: 1.1 AA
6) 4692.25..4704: 1.1 AA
